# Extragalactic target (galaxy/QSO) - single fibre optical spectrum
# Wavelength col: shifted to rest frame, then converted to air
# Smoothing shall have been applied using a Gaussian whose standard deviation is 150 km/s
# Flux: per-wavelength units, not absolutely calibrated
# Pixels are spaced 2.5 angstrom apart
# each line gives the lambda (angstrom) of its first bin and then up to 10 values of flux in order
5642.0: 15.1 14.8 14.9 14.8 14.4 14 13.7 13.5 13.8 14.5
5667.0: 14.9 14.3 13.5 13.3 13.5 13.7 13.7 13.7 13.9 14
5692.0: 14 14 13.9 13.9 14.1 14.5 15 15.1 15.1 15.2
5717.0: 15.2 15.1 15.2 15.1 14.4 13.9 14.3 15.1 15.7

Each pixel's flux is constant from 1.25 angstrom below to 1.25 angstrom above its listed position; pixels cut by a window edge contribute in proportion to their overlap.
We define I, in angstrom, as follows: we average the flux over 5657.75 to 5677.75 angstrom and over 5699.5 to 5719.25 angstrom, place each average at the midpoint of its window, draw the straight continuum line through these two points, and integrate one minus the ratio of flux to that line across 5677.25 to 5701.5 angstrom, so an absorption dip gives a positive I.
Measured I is 0.90 angstrom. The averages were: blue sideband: 13.9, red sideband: 14.8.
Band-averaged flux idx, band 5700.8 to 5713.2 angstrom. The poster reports 14.8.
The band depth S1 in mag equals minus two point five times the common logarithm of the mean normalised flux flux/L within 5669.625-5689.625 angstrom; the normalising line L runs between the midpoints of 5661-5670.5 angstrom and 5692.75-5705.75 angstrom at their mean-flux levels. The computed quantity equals 0.05 mag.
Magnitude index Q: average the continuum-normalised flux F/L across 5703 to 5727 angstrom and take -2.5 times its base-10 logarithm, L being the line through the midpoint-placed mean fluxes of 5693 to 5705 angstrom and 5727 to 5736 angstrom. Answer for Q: -0.06 mag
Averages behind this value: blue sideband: 14.1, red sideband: 14.5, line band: 15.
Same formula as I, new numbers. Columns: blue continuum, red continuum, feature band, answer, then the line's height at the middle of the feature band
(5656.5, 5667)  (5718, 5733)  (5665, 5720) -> 0.3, 14.3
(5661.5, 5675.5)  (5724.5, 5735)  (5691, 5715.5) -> -0.3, 14.3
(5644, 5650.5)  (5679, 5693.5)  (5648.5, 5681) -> 0.9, 14.4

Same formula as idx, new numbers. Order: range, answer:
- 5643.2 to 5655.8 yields 14.6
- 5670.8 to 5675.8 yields 13.4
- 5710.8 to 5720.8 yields 15.2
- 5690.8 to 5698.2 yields 14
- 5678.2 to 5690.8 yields 13.8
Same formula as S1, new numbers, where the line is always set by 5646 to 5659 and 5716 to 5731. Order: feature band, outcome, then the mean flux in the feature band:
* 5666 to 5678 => 0.04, 13.9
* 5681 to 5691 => 0.05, 13.8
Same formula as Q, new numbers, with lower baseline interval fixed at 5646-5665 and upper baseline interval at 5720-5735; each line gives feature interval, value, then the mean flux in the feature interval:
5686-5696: 0.03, 14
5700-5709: 0.00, 14.5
